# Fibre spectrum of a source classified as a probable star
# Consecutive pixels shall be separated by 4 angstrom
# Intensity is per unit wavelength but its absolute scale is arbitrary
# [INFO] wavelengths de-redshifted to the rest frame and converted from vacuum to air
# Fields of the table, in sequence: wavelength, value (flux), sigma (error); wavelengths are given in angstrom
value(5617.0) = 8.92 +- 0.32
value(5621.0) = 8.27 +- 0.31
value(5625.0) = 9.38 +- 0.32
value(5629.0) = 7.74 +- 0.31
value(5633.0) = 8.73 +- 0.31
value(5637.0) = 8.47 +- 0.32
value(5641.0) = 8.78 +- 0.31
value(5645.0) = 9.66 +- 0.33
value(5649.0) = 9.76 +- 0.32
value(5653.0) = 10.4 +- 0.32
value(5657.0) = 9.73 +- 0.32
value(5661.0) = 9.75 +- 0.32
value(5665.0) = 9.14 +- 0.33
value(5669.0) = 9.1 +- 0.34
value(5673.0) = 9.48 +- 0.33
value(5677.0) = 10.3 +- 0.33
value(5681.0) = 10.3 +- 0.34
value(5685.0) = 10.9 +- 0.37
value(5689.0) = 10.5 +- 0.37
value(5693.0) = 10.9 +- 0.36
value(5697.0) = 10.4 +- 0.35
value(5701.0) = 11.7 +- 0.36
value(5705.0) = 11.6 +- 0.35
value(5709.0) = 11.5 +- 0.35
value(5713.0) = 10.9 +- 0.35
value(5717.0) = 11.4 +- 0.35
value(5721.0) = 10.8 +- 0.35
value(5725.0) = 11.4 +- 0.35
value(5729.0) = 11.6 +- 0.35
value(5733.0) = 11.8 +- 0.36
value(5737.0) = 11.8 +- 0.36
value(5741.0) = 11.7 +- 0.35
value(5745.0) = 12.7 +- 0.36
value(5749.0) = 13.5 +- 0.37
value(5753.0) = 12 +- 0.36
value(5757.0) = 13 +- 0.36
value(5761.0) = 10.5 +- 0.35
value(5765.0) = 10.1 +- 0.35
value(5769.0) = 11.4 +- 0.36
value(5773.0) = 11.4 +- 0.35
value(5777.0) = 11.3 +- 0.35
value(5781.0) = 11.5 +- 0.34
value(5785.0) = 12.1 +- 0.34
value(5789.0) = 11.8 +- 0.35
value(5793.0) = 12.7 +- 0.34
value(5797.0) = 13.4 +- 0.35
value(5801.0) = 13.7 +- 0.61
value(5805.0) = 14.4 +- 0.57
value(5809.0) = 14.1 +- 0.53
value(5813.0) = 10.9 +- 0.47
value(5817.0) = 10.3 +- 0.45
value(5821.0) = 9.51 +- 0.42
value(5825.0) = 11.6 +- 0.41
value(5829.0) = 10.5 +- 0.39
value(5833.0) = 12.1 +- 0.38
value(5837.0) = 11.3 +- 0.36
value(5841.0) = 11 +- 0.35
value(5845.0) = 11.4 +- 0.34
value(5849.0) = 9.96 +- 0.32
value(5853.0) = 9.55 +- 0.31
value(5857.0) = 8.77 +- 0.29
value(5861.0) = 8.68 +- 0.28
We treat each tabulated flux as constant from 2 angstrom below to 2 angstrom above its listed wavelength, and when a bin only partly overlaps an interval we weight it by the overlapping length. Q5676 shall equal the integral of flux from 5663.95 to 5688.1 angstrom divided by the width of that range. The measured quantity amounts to 9.93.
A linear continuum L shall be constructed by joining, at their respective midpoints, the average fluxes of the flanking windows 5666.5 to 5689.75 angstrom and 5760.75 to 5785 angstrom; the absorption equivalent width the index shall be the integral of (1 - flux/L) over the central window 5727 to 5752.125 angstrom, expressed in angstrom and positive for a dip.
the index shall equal -3.3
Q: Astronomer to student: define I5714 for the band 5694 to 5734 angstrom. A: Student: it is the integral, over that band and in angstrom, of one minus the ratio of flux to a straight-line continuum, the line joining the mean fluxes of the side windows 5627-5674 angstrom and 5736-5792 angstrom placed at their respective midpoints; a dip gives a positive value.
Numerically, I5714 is -2.37 angstrom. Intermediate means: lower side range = 9.22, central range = 11.3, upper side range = 11.8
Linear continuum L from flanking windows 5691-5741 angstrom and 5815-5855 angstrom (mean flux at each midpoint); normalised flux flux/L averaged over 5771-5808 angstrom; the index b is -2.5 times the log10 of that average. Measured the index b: -0.15 mag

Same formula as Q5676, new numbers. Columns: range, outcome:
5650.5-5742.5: 10.7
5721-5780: 11.7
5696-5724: 11.2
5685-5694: 10.7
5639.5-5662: 9.7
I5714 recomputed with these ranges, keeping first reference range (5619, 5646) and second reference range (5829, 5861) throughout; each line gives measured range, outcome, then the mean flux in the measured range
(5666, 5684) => -1.6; 9.82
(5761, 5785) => -3.2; 11.2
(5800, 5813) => -4.5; 13.6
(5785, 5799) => -3.6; 12.6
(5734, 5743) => -2.1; 11.8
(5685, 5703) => -3.3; 10.9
